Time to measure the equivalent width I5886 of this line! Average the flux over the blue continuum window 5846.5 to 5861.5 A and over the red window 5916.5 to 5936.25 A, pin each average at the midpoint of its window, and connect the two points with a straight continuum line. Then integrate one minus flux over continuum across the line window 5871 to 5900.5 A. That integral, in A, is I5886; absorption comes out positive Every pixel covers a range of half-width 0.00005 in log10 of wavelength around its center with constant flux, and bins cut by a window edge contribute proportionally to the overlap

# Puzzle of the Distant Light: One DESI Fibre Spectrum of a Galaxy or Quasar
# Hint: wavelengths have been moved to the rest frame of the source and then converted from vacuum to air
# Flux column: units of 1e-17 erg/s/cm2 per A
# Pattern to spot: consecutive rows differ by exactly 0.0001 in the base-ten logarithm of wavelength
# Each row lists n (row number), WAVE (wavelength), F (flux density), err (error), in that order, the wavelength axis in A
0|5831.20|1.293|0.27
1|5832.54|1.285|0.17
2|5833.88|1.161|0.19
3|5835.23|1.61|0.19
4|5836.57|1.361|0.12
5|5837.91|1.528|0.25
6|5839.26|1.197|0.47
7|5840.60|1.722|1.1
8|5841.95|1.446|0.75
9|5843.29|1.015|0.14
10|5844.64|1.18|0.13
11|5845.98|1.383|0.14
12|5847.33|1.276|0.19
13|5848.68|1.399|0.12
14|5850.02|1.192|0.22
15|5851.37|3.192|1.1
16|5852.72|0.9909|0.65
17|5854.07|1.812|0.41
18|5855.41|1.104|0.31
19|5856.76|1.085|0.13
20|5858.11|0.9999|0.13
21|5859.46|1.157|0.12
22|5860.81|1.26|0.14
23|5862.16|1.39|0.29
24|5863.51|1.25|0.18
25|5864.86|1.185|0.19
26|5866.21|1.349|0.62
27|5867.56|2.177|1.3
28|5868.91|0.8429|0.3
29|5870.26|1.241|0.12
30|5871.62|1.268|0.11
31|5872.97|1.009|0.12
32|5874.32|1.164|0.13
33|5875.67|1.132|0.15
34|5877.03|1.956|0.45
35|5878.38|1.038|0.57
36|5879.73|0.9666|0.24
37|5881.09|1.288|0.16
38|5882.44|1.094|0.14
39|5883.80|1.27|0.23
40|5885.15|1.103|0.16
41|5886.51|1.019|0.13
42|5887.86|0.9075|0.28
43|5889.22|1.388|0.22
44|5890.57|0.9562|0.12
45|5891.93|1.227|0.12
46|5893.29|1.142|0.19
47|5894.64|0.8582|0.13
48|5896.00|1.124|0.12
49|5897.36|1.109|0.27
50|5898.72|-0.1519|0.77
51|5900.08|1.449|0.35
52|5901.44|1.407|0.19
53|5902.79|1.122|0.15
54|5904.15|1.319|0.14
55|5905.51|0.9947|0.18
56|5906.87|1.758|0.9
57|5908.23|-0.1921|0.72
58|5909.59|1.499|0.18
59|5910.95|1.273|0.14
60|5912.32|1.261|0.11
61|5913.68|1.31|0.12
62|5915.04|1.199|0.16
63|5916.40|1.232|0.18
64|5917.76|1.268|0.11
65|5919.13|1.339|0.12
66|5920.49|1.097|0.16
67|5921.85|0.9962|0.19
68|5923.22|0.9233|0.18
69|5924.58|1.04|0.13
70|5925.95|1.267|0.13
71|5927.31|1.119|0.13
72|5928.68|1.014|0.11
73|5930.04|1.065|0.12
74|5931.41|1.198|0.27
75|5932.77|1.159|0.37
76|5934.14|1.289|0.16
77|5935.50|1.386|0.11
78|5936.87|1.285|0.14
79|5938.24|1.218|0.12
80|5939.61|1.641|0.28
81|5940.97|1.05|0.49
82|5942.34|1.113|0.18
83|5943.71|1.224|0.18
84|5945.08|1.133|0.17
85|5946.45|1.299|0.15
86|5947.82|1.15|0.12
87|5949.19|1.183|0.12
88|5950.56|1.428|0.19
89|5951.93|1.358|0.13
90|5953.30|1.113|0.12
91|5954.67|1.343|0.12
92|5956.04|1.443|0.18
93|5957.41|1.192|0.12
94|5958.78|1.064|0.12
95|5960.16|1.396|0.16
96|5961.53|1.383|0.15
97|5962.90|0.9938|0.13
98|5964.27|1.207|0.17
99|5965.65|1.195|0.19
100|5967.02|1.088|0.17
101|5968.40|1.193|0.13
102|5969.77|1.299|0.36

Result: 4.5 A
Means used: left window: 1.41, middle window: 1.1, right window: 1.16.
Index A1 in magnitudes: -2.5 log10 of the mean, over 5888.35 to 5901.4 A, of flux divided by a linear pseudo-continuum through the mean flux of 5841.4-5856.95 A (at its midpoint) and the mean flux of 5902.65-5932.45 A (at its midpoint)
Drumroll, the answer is 0.20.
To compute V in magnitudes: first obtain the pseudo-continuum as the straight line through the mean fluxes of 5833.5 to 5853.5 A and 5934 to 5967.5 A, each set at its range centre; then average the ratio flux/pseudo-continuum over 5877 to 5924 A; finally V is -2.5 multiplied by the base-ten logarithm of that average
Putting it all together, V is 0.20 mag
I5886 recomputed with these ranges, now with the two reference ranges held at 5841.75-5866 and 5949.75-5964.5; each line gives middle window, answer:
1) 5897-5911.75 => 2.9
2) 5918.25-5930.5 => 1.8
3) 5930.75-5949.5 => 0.6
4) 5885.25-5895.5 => 1.9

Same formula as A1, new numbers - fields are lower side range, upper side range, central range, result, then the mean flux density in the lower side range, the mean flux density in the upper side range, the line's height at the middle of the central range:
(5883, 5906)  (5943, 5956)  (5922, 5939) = 0.032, 1.07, 1.26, 1.19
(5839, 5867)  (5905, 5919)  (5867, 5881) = 0.021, 1.37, 1.17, 1.3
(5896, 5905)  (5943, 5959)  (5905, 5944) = -0.028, 1.05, 1.25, 1.14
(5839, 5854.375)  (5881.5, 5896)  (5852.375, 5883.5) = 0.028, 1.48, 1.1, 1.29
